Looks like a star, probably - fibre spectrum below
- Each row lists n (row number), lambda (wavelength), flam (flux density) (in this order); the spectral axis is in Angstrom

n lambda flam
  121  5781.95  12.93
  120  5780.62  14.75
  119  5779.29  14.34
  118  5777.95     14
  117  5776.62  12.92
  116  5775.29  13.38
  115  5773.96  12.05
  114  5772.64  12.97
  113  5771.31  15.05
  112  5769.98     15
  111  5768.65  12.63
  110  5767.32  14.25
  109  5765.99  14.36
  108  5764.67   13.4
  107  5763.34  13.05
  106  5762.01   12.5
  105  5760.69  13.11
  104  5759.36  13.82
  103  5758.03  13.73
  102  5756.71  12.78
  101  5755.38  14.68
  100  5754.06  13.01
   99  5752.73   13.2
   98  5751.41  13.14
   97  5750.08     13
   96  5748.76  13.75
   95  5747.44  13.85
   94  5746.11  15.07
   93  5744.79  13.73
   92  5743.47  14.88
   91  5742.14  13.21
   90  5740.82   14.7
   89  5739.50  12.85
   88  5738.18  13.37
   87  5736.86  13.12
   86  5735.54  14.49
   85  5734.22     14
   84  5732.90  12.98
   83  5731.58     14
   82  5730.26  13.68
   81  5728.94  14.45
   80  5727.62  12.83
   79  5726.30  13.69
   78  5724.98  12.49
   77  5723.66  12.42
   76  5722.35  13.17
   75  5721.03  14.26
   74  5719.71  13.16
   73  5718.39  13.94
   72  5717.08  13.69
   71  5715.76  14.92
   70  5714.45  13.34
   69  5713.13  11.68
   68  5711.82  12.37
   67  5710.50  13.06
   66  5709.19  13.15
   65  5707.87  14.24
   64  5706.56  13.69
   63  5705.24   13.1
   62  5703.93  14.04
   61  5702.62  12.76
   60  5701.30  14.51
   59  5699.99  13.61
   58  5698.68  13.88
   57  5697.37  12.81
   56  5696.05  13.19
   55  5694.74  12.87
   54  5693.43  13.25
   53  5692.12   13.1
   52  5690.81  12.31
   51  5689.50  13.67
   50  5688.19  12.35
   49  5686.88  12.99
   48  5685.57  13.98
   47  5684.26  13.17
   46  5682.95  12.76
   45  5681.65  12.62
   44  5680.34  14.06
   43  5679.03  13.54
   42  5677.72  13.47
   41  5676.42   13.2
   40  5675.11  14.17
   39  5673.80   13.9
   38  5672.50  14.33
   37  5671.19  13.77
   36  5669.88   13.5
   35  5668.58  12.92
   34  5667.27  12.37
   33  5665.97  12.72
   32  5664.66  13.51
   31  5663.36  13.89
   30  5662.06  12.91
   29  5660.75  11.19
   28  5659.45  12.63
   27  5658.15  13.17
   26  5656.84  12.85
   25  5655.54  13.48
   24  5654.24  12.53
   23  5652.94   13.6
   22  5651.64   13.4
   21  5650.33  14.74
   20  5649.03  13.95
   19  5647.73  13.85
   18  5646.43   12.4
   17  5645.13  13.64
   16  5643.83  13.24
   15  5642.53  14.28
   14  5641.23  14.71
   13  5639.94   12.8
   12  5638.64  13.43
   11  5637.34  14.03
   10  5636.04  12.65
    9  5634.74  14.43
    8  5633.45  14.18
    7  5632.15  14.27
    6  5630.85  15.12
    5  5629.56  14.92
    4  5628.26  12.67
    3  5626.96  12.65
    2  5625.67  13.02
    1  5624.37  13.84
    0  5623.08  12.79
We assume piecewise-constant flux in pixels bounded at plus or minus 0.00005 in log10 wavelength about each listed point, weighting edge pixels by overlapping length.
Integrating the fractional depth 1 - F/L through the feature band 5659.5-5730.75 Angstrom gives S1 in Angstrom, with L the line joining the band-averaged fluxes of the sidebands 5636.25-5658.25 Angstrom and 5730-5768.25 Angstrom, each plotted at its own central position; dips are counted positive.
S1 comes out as 1.4 Angstrom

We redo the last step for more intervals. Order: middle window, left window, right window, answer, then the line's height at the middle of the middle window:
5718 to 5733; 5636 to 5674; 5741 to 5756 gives 0.29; 13.7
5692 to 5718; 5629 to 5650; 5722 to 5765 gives 0.54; 13.7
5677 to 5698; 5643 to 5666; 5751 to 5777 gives 0.26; 13.3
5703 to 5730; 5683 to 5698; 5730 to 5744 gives 0.10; 13.4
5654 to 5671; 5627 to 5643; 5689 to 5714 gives 0.86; 13.6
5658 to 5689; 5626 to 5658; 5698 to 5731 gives 0.78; 13.6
